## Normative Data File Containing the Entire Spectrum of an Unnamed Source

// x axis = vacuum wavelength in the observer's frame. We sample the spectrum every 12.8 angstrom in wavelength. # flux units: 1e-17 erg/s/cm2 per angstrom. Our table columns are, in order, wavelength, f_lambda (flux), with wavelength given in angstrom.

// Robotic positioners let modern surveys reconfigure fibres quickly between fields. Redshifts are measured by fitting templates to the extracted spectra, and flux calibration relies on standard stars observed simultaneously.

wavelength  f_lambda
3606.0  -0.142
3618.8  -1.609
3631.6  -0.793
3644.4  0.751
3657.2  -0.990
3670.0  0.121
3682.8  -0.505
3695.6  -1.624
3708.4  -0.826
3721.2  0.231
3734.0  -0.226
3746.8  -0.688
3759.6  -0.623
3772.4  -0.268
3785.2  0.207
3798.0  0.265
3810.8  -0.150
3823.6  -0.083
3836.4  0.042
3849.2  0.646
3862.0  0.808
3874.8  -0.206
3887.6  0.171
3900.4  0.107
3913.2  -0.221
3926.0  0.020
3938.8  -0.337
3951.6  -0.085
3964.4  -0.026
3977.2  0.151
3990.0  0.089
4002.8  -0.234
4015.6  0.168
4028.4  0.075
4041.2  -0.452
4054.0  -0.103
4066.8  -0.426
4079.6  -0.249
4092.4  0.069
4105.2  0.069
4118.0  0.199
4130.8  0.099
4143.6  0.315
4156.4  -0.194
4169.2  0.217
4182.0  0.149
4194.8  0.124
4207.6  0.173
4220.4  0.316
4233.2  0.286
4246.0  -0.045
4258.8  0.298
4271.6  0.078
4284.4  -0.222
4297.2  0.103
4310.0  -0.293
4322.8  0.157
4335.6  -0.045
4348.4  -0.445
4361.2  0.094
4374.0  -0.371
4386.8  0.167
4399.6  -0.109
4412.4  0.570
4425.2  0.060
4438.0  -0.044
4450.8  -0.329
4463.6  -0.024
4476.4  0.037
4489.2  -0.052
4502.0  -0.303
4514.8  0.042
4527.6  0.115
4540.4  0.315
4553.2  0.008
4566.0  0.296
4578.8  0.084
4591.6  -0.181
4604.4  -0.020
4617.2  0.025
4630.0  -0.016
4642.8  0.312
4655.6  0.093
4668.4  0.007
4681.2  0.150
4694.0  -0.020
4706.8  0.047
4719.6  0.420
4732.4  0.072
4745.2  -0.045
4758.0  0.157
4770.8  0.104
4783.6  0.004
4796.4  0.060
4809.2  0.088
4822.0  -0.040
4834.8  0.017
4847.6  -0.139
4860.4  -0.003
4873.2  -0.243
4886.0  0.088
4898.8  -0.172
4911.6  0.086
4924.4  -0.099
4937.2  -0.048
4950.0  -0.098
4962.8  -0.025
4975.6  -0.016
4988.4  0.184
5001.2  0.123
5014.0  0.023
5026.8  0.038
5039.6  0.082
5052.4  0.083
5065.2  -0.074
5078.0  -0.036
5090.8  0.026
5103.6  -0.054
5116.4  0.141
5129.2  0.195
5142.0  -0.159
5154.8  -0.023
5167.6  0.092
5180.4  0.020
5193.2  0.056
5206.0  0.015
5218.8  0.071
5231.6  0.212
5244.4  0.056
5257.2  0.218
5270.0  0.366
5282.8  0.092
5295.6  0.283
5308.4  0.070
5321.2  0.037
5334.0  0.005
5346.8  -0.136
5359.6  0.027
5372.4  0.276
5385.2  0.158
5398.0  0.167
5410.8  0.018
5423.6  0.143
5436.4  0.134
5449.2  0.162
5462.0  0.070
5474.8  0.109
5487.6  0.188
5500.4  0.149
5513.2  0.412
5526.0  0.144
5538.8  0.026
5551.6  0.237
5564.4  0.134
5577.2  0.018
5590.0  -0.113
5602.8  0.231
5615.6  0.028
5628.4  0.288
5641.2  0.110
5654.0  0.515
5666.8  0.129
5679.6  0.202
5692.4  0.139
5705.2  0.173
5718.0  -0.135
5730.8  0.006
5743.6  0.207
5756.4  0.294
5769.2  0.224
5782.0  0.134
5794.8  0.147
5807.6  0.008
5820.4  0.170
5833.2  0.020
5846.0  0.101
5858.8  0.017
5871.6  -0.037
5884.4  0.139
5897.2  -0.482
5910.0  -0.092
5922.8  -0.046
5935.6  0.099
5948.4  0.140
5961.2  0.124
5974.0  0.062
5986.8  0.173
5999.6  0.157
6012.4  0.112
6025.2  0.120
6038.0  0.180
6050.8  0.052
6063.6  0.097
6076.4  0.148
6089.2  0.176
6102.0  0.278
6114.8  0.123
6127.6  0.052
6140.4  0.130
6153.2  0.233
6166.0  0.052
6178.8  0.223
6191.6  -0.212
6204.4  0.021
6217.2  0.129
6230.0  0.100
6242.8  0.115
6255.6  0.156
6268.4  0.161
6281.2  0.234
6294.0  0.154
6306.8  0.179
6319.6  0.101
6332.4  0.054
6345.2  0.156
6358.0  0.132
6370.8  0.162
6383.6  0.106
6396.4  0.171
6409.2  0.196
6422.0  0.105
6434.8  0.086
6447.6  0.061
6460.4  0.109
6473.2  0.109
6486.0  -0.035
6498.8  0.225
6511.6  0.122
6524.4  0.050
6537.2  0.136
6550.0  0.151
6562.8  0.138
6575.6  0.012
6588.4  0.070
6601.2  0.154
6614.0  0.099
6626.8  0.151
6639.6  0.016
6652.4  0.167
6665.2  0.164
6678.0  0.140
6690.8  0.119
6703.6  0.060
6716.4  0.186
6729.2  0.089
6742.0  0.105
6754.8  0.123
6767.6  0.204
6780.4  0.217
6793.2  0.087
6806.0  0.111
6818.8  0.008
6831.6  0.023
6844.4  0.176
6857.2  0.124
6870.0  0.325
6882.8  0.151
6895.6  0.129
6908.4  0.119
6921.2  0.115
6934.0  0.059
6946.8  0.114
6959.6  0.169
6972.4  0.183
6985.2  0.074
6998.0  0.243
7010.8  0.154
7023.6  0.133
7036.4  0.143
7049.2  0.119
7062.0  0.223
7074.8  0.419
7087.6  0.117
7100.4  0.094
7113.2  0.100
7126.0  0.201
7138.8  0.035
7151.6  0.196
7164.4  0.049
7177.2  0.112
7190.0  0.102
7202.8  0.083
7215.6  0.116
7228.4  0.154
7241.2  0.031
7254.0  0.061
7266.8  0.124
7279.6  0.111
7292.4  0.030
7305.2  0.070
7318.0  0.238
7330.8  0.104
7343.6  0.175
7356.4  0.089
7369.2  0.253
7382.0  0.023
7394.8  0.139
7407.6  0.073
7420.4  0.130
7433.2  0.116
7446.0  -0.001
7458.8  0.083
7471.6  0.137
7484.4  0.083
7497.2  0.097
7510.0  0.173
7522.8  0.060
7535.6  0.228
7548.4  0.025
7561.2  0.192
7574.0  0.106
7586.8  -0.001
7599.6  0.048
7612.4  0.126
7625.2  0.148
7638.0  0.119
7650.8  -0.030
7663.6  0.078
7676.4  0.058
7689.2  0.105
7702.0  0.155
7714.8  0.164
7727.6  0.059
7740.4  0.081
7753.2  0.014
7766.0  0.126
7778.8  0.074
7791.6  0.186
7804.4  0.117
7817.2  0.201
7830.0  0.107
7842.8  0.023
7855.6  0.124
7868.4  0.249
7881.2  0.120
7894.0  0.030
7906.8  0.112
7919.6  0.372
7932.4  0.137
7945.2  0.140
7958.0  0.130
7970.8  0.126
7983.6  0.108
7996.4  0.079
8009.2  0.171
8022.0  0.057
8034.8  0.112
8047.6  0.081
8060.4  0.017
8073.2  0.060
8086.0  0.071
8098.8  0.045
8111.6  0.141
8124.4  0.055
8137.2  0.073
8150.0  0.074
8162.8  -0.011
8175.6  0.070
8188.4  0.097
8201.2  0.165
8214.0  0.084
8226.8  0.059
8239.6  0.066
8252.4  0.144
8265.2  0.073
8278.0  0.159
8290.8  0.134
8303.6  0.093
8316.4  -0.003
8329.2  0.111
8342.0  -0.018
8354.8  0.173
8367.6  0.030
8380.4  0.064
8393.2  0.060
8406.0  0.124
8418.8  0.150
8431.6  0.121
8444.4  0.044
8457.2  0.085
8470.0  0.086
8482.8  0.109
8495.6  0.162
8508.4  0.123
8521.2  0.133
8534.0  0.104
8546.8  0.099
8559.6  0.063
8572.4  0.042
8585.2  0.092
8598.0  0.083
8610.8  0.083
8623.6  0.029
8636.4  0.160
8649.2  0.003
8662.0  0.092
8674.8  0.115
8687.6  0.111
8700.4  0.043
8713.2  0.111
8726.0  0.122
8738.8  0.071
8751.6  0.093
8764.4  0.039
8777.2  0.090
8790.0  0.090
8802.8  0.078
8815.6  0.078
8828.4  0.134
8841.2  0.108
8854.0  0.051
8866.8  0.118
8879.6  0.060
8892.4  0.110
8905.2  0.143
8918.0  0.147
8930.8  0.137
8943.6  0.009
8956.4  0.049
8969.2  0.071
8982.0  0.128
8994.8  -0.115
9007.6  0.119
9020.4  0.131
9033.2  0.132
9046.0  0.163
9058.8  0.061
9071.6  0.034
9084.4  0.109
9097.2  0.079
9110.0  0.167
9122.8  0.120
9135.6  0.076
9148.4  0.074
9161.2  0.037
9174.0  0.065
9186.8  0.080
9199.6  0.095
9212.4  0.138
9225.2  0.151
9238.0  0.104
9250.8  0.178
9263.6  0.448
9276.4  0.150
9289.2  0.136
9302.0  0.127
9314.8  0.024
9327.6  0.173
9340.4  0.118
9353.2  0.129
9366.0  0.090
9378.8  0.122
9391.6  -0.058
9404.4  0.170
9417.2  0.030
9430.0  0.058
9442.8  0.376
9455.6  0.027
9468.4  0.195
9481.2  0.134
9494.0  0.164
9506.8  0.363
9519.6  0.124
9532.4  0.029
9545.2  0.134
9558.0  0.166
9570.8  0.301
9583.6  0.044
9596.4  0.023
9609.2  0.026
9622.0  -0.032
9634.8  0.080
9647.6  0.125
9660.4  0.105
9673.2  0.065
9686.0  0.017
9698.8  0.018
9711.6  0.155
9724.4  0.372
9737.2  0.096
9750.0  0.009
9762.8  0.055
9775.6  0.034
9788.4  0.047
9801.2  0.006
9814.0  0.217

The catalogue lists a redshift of 0.412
